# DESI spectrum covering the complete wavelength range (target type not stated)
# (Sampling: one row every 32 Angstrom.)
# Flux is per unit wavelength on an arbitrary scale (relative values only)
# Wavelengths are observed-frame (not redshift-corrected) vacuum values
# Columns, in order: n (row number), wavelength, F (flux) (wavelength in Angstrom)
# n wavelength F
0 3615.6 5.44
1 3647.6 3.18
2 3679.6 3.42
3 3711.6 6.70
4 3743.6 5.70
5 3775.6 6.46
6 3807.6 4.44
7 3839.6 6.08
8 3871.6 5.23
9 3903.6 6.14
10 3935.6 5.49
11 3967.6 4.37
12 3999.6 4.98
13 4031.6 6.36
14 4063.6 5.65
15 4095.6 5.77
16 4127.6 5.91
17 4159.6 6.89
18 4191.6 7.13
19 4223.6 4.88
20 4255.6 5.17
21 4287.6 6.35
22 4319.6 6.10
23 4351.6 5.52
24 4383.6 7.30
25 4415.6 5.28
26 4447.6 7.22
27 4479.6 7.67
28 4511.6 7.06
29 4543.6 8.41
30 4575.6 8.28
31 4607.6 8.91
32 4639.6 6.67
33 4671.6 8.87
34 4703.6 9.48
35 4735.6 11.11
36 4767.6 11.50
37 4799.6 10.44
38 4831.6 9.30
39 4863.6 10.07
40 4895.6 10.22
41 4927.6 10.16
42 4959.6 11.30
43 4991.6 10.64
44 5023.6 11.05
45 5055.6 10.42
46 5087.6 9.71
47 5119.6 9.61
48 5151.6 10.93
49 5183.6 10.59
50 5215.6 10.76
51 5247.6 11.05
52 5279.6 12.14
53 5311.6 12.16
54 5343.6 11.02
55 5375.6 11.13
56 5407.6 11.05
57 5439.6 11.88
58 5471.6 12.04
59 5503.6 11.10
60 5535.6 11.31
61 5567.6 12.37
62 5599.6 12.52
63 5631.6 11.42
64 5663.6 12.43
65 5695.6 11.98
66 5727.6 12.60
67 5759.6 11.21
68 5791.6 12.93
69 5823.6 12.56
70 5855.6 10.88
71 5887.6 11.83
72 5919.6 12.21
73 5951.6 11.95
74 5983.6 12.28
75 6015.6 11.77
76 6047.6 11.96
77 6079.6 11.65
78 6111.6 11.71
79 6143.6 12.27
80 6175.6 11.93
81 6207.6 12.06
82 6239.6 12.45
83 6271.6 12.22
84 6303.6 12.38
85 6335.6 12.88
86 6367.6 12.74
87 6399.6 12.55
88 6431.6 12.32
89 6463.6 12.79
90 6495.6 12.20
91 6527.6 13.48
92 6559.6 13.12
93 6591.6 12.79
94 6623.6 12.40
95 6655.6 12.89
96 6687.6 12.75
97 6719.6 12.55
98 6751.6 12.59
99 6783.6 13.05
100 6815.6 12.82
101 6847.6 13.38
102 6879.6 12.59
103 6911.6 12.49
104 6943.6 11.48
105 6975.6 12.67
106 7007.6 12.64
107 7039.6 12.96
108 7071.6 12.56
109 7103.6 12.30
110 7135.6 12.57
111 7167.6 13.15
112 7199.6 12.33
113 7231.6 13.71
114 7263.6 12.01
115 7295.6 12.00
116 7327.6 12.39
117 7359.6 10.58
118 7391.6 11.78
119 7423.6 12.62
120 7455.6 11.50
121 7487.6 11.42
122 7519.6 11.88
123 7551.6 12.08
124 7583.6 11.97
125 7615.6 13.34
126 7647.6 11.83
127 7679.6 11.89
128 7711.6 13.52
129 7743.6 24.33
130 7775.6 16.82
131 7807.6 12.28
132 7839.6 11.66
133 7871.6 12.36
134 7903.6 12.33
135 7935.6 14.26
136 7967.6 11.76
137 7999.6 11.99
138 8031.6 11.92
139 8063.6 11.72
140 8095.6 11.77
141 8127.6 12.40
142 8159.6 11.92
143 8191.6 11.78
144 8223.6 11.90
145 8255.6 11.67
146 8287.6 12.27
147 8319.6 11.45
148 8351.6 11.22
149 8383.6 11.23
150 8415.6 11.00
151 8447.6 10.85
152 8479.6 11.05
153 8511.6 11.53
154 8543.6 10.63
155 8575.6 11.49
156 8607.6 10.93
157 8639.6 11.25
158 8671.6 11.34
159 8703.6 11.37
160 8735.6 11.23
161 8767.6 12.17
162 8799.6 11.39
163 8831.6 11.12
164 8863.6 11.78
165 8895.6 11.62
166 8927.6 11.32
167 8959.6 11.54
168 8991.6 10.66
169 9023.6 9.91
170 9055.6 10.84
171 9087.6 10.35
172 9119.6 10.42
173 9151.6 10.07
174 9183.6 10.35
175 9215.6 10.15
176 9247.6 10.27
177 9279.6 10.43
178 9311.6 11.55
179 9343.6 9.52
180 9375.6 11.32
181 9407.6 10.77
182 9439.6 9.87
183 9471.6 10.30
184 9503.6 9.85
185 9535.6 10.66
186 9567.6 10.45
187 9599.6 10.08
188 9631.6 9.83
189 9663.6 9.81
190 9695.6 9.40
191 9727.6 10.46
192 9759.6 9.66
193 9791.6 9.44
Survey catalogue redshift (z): 0.18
